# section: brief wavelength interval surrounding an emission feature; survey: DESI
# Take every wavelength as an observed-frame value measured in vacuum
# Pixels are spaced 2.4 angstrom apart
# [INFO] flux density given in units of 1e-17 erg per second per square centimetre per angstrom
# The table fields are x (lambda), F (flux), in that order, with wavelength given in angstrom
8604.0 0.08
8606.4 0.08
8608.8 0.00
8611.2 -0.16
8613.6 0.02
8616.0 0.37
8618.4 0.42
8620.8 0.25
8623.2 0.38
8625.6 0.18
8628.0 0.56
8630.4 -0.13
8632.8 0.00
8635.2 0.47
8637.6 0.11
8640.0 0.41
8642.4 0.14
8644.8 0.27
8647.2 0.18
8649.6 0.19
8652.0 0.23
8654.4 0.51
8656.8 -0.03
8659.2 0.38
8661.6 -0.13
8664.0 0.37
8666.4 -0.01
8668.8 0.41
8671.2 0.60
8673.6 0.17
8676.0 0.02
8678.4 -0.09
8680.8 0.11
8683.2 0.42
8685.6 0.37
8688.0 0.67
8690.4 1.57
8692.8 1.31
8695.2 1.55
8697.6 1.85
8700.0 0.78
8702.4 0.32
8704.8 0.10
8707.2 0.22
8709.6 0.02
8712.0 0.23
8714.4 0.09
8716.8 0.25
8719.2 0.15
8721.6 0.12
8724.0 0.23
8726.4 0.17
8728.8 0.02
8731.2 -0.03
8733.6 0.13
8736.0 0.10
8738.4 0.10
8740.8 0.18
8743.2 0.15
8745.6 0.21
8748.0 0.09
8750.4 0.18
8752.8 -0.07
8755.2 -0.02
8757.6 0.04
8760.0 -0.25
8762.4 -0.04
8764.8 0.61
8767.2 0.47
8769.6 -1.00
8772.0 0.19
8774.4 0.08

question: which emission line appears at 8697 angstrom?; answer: [O II] 3727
